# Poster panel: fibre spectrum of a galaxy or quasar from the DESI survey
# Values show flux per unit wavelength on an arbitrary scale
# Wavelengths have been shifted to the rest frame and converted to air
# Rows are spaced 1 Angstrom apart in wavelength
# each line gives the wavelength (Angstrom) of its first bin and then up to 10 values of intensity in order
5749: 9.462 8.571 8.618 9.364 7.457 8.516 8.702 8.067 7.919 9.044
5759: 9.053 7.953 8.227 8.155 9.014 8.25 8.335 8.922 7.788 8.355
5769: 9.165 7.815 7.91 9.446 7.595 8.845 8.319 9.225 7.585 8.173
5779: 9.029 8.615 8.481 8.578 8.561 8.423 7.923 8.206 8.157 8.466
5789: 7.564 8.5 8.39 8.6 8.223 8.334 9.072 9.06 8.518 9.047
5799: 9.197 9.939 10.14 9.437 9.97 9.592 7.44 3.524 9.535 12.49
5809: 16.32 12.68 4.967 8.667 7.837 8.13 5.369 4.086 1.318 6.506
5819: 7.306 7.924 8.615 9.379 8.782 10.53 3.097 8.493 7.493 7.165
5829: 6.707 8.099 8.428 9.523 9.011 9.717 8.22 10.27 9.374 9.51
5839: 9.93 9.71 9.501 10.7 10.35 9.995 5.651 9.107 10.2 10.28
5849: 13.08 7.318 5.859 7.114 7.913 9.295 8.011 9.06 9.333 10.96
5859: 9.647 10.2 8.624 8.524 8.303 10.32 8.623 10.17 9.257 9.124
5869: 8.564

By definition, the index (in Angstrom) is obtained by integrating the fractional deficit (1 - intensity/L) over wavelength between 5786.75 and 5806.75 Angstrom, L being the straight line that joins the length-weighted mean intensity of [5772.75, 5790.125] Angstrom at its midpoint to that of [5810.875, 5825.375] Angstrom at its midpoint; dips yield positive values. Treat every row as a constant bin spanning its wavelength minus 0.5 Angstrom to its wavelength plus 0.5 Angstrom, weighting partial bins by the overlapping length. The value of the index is -2.1 Angstrom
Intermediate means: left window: 8.35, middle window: 8.58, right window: 6.91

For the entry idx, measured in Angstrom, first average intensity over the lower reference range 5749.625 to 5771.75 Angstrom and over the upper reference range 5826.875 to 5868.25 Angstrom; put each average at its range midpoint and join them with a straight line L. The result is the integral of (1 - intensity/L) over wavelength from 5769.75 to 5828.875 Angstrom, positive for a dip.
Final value 2.7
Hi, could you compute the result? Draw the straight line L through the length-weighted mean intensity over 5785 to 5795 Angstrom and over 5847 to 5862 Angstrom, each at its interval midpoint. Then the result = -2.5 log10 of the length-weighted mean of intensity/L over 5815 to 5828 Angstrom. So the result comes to 0.25 mag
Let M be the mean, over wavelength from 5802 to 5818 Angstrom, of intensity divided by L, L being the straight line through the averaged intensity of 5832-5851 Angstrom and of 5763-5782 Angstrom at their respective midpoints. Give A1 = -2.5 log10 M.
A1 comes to 0.11 mag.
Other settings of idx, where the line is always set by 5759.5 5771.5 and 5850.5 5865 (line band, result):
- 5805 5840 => 1.6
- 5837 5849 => -1.3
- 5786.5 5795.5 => 0.1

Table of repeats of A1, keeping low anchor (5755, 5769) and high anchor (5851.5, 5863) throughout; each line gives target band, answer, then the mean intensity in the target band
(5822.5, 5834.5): 0.09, 8.09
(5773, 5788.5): 0.02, 8.41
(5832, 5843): -0.09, 9.63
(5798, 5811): -0.13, 9.79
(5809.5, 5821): 0.26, 6.88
